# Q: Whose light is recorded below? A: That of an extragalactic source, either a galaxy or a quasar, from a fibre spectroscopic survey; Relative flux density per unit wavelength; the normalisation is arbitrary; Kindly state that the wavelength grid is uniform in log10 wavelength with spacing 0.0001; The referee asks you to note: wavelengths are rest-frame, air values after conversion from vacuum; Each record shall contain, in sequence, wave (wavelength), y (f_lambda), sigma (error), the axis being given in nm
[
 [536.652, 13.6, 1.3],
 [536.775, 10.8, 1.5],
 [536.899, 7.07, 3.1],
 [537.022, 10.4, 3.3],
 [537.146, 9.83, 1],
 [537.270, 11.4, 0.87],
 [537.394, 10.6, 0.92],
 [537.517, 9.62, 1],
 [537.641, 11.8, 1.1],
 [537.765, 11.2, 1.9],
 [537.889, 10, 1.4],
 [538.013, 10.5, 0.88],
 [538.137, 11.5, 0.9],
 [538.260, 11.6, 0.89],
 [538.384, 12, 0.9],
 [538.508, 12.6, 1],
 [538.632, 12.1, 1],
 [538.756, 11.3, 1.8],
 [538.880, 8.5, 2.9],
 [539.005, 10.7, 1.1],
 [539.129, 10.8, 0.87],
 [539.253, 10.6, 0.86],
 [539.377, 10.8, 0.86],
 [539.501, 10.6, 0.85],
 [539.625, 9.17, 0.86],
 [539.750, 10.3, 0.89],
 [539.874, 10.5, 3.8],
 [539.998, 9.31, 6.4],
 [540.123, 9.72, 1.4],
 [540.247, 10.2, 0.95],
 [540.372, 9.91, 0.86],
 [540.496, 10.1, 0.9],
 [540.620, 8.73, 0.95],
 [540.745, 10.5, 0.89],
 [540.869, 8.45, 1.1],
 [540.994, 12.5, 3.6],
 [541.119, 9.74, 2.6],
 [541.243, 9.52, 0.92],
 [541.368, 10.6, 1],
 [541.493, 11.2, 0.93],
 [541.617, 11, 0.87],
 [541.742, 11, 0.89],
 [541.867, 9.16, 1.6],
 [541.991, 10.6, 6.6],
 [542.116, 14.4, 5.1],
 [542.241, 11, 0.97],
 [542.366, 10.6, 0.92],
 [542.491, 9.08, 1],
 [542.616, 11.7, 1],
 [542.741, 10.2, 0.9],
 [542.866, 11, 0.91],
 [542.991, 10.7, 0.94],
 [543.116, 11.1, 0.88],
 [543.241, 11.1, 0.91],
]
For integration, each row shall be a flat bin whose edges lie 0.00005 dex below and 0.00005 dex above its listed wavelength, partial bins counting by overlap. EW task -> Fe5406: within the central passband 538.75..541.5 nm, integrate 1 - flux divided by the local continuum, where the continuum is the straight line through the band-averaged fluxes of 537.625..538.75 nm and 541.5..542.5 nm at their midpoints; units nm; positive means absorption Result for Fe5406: 0.268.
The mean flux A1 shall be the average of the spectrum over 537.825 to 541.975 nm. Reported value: 10.5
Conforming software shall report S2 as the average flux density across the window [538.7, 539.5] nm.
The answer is 10.5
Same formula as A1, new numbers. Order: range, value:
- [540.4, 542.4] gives 10.6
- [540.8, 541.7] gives 10.4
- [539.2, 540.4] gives 10.1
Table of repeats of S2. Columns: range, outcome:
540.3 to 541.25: 9.96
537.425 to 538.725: 11.3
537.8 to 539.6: 10.9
